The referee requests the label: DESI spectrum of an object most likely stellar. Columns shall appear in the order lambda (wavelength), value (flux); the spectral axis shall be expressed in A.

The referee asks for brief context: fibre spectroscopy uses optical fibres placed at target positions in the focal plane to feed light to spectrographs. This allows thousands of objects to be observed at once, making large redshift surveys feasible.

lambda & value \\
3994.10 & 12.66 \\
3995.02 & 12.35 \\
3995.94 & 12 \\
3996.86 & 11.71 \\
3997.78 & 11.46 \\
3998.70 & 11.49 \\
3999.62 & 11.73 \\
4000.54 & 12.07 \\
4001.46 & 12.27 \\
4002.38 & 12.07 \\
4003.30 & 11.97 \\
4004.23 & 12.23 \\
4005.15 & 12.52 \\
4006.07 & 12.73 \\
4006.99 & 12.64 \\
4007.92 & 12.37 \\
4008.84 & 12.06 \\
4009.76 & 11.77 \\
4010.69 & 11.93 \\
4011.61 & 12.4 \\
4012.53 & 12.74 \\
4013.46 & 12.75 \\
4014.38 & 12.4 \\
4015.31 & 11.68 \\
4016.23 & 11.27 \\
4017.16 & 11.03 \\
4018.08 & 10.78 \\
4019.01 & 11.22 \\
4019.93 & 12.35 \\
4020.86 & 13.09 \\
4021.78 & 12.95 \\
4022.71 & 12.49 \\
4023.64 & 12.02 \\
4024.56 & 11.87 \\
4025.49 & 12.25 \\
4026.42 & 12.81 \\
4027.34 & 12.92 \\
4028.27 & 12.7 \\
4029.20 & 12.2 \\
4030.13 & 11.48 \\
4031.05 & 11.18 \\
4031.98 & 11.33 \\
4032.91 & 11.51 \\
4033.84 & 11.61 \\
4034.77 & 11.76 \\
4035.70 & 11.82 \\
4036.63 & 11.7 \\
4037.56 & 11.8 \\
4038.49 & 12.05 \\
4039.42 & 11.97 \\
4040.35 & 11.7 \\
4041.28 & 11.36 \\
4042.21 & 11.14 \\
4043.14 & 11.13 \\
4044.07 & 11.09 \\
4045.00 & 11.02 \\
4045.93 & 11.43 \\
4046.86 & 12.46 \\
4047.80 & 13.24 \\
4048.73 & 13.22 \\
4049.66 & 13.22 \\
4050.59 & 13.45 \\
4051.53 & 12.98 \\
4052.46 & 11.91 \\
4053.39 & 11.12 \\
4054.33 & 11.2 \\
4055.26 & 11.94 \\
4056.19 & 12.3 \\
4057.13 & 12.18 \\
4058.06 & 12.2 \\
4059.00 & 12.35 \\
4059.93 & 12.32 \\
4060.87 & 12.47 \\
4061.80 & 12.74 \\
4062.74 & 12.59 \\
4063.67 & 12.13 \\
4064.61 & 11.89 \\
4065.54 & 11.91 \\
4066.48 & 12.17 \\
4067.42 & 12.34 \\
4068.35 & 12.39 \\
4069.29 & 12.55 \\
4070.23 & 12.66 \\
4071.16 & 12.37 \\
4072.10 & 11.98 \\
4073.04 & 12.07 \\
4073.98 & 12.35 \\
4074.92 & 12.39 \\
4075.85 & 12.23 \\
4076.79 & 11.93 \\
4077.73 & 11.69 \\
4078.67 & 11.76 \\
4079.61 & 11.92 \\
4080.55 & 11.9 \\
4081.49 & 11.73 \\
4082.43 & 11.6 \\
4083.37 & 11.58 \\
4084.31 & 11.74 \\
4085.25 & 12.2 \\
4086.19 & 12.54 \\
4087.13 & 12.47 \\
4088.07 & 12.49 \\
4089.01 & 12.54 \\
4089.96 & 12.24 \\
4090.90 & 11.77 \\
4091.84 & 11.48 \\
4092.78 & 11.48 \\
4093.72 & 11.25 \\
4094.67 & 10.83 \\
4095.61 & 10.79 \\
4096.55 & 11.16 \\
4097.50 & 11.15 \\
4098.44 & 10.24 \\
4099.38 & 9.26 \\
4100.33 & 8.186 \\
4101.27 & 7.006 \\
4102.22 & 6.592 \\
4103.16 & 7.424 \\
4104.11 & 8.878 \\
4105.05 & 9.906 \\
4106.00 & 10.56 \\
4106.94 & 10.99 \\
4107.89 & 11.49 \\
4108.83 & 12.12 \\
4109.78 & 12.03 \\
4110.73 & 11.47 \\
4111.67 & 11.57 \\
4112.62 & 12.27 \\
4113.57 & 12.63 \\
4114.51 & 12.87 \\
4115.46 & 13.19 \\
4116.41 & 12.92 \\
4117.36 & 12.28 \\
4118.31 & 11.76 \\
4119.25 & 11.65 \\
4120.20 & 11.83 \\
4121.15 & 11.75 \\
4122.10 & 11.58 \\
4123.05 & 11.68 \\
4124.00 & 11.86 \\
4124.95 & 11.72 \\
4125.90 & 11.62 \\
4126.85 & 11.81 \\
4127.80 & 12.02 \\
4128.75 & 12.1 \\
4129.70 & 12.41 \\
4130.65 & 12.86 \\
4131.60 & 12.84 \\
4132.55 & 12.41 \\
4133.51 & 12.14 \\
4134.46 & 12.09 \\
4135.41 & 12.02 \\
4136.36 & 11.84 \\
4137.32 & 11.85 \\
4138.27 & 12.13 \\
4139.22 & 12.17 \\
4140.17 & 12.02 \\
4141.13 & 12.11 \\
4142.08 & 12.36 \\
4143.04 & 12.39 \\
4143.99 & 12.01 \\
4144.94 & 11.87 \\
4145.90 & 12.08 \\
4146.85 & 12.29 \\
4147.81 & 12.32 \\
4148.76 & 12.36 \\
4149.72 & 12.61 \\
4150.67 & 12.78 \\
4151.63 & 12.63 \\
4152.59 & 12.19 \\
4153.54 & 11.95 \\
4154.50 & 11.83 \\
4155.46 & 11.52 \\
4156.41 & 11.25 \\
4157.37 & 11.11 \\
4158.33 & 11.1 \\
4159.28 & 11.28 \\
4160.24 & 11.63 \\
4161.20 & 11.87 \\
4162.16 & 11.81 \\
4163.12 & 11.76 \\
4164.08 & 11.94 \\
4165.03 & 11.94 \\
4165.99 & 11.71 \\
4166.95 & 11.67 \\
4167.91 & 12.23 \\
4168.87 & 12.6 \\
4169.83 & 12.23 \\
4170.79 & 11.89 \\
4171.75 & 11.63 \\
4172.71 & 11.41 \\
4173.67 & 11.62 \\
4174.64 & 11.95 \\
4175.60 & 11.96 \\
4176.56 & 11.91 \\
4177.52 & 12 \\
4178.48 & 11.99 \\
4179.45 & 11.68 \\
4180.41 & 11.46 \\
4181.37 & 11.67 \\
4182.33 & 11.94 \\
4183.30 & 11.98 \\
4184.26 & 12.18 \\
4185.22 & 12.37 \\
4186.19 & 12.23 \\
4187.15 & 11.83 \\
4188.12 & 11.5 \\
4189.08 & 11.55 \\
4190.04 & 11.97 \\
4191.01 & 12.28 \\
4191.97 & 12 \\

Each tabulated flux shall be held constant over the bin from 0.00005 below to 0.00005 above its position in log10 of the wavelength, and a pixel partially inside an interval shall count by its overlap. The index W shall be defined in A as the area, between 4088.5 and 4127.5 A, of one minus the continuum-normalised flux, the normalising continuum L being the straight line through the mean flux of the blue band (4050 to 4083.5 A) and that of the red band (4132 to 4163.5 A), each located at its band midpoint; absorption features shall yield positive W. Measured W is 3.1 A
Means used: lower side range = 12.2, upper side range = 12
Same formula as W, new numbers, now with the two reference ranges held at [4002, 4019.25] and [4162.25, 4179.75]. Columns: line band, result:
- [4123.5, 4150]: -0.5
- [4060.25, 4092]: -0.5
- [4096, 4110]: 2.6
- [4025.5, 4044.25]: 0.4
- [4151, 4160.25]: 0.2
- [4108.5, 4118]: -0.3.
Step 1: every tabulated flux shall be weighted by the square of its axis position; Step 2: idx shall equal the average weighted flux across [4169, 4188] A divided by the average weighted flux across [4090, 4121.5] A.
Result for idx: 1.12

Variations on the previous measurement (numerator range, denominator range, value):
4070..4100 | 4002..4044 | 1.01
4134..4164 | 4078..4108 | 1.14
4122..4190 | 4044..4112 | 1.07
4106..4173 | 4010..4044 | 1.06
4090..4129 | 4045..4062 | 0.93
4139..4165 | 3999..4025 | 1.06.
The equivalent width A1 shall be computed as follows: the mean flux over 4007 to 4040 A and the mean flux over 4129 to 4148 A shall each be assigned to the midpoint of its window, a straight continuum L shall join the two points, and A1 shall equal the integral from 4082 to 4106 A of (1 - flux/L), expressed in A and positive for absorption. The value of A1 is 2.9 A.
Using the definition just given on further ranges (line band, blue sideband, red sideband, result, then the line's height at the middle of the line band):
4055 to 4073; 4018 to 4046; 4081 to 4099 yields -0.9 A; 11.7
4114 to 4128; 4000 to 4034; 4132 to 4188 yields 0.0 A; 12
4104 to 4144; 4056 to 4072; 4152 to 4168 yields -0.1 A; 11.9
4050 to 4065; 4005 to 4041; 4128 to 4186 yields -0.3 A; 12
